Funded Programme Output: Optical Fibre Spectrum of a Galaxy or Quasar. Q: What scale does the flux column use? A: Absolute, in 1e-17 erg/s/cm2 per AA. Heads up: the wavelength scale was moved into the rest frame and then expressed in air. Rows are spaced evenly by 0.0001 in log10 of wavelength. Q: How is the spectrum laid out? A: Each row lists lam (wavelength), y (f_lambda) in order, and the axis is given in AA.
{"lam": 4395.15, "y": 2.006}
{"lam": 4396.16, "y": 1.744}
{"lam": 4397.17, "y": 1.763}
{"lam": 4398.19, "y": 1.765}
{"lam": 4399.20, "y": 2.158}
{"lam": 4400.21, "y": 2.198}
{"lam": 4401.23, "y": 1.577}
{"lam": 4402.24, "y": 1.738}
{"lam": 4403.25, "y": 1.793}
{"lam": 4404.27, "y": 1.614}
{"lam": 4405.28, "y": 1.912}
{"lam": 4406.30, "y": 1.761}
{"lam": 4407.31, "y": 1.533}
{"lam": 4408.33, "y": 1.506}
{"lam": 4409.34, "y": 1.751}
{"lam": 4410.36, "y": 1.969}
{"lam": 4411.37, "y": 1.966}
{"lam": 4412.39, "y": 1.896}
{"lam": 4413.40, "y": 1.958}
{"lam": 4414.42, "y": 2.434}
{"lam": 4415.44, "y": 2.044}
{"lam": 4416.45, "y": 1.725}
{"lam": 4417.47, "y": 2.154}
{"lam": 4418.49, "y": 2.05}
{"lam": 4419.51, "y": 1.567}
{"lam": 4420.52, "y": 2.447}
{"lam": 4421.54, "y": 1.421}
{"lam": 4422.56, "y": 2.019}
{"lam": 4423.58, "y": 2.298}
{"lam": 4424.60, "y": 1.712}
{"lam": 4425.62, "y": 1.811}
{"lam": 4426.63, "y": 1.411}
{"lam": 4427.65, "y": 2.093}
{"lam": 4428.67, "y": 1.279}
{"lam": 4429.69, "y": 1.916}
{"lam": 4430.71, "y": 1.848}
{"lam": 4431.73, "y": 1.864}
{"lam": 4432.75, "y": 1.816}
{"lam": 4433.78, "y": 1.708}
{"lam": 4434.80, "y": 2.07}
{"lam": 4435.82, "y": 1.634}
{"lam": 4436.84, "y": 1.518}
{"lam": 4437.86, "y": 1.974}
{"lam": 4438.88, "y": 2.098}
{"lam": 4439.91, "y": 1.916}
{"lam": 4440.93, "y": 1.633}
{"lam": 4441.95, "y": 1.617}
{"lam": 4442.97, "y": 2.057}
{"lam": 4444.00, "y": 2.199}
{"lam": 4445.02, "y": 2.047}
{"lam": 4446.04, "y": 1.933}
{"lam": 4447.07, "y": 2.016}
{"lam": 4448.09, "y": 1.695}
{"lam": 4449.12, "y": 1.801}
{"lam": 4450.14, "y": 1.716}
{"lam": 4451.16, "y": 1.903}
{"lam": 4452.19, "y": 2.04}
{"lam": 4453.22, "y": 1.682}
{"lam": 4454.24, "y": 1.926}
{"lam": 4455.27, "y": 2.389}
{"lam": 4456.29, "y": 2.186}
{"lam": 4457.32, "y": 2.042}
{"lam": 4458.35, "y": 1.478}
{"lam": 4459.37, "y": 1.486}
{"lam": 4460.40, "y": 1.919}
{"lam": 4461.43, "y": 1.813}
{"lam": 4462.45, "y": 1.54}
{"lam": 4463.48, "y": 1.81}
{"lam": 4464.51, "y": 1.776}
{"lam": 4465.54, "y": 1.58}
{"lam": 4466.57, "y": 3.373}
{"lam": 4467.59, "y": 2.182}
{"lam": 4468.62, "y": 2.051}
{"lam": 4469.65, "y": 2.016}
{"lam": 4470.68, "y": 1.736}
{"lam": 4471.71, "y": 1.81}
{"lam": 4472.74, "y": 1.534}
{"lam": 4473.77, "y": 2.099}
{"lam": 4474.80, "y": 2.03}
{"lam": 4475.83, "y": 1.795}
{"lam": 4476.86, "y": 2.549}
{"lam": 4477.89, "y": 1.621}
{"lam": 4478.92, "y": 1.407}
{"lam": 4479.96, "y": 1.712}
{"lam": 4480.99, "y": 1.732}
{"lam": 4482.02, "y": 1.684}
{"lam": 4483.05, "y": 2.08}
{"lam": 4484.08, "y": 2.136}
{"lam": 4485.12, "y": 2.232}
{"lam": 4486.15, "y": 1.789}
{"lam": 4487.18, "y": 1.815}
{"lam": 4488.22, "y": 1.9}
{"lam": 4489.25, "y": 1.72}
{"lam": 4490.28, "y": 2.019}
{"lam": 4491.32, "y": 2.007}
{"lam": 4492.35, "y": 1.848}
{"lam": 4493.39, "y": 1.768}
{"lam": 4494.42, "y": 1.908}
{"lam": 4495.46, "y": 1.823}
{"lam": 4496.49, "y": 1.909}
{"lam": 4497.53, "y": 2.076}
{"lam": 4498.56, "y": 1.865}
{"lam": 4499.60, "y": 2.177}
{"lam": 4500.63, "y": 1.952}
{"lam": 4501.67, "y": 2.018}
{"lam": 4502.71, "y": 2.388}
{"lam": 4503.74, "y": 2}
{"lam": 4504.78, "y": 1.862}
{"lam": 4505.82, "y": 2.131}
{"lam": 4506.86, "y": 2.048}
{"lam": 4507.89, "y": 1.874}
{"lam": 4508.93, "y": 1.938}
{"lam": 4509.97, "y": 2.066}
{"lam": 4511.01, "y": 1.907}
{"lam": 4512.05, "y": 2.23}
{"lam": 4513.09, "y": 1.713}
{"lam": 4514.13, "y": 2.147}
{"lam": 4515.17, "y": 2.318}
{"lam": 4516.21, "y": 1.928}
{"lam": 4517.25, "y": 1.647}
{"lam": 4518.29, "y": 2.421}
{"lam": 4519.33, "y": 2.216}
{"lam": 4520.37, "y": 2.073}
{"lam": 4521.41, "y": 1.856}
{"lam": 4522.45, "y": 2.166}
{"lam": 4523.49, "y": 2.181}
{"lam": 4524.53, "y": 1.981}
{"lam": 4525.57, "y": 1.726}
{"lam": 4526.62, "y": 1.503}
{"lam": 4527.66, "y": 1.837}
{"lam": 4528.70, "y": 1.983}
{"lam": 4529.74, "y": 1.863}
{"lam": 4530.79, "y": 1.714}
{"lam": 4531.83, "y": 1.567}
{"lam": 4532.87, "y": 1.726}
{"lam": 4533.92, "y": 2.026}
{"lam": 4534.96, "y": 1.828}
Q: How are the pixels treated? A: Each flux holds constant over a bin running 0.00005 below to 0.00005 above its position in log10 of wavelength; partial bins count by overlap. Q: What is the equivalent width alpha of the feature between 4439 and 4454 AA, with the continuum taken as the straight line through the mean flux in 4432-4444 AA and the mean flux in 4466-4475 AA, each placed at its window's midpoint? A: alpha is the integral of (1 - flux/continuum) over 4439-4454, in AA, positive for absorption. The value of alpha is 0.2 AA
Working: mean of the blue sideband 1.84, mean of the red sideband 2.09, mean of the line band 1.88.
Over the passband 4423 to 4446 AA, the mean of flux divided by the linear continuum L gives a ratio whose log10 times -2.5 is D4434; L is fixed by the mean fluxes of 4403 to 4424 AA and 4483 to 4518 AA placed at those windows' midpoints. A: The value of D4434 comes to 0.04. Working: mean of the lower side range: 1.9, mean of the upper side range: 1.98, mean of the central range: 1.84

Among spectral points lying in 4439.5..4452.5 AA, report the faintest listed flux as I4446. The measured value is 1.617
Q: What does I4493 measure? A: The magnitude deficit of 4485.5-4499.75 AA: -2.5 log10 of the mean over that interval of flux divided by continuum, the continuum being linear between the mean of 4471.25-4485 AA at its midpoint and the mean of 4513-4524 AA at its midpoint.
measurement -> 0.026 mag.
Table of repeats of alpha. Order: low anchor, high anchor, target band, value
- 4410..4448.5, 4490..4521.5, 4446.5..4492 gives 1.1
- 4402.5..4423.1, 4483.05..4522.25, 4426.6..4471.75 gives 0.9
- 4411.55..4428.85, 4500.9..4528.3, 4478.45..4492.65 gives 0.8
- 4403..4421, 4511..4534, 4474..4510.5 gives -0.2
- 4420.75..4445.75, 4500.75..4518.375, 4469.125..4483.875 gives 0.7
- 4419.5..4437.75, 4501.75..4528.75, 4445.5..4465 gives 0.2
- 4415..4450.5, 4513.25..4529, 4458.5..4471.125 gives -0.1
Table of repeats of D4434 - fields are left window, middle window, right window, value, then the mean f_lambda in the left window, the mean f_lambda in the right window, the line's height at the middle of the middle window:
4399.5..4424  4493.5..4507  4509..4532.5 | -0.03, 1.89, 1.95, 1.94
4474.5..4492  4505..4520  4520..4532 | -0.09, 1.89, 1.88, 1.88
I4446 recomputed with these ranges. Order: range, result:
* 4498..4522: 1.647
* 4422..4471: 1.279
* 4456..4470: 1.478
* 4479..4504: 1.684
